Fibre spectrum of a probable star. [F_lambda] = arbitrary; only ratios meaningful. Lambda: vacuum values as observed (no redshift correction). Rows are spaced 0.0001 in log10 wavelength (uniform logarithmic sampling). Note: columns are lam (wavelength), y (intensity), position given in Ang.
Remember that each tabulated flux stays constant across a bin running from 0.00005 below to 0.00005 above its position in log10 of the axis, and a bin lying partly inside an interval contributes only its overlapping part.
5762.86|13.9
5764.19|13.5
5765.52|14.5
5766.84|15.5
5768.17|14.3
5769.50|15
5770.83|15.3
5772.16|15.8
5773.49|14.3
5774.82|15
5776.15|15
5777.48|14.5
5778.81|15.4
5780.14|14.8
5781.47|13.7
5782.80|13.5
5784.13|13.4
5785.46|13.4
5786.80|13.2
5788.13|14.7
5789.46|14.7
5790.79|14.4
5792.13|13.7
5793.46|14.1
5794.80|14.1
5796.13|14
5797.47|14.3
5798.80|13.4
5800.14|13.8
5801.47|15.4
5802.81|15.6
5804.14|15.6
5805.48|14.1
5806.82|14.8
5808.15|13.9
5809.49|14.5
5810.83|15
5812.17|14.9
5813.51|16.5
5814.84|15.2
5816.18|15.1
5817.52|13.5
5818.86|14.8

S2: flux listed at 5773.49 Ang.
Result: 14.3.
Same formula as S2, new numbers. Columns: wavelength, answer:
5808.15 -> 13.9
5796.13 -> 14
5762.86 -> 13.9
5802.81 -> 15.6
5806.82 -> 14.8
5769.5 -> 15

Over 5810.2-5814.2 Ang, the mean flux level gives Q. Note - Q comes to 15.5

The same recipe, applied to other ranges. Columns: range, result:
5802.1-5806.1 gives 15.1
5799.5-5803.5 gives 15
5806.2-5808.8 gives 14.4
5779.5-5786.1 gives 13.8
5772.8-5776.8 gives 14.8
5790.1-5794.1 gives 14.1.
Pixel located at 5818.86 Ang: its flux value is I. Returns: 14.8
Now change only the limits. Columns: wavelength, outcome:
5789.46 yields 14.7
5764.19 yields 13.5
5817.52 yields 13.5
